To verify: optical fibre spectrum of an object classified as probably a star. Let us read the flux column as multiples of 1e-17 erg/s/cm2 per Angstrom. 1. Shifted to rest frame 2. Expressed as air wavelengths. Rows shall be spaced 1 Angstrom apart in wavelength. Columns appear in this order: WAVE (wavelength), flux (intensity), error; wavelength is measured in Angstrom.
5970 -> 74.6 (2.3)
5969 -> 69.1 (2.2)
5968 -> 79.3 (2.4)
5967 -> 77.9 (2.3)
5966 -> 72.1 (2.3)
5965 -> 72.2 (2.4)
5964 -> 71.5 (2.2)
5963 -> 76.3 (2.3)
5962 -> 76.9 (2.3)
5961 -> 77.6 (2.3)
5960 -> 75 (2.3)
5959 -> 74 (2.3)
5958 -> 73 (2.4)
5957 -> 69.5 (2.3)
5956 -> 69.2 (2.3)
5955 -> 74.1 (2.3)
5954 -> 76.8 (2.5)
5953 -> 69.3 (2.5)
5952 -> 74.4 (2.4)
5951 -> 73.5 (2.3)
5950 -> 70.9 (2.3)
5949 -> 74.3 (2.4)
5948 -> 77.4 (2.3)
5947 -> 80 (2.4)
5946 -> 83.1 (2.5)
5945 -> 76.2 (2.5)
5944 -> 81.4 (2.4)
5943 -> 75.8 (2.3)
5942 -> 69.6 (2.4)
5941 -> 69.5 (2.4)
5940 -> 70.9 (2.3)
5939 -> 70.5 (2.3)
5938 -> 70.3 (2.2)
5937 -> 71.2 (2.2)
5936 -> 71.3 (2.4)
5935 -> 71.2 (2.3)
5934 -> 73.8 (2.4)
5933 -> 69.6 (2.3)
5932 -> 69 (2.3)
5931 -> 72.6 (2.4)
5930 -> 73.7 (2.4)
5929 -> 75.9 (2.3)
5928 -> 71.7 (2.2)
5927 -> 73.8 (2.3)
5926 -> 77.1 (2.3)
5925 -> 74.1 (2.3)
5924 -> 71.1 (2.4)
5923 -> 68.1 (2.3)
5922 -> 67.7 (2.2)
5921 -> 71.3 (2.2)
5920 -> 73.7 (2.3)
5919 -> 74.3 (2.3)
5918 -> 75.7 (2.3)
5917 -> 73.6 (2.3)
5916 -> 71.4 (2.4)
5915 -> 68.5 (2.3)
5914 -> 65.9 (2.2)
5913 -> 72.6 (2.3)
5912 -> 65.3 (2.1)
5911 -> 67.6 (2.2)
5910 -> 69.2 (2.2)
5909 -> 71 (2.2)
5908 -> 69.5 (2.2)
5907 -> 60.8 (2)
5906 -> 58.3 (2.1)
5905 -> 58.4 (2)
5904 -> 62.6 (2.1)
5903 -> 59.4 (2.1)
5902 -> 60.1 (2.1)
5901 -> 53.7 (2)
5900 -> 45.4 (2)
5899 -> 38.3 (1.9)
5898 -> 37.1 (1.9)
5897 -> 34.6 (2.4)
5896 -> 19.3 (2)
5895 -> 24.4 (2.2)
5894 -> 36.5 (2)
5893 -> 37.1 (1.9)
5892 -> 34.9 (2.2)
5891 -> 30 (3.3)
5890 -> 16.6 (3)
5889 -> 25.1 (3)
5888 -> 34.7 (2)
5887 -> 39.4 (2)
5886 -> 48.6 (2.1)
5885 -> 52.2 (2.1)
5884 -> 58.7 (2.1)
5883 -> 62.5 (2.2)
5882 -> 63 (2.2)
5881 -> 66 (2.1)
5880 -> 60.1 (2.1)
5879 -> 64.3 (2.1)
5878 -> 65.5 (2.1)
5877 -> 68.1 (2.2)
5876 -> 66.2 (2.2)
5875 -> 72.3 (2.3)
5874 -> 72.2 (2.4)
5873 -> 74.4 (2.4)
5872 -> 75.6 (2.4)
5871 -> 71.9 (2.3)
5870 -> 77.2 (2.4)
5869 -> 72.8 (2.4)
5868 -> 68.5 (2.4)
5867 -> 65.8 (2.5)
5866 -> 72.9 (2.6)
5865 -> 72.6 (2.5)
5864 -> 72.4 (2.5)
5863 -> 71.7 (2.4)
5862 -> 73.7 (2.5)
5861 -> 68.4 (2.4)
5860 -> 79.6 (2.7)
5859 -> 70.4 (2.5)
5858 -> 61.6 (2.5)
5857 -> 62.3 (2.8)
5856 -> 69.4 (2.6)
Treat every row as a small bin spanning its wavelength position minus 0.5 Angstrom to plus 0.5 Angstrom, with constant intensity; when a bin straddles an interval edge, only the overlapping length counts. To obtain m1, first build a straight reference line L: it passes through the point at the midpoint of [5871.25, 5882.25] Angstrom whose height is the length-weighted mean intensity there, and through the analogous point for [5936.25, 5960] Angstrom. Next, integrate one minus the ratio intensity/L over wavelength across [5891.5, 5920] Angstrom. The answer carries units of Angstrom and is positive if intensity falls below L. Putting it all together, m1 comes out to 5.8 Angstrom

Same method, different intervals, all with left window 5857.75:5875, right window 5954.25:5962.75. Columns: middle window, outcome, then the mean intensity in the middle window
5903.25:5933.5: 1.4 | 69.7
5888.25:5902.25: 7.3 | 34.8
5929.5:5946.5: 0.1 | 72.9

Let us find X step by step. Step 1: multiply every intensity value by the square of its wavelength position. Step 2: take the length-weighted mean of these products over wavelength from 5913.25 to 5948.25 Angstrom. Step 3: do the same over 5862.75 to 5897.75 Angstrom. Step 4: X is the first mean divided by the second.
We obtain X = 1.34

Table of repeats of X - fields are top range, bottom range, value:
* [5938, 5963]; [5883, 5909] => 1.69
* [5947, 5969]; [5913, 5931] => 1.04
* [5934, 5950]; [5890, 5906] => 1.80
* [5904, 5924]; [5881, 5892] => 1.58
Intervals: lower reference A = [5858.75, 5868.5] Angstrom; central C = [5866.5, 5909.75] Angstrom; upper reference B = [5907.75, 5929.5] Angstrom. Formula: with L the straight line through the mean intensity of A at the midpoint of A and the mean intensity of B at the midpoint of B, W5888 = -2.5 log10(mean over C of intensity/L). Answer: 0.30 mag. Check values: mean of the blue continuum 71.6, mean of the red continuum 71.3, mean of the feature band 54.3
